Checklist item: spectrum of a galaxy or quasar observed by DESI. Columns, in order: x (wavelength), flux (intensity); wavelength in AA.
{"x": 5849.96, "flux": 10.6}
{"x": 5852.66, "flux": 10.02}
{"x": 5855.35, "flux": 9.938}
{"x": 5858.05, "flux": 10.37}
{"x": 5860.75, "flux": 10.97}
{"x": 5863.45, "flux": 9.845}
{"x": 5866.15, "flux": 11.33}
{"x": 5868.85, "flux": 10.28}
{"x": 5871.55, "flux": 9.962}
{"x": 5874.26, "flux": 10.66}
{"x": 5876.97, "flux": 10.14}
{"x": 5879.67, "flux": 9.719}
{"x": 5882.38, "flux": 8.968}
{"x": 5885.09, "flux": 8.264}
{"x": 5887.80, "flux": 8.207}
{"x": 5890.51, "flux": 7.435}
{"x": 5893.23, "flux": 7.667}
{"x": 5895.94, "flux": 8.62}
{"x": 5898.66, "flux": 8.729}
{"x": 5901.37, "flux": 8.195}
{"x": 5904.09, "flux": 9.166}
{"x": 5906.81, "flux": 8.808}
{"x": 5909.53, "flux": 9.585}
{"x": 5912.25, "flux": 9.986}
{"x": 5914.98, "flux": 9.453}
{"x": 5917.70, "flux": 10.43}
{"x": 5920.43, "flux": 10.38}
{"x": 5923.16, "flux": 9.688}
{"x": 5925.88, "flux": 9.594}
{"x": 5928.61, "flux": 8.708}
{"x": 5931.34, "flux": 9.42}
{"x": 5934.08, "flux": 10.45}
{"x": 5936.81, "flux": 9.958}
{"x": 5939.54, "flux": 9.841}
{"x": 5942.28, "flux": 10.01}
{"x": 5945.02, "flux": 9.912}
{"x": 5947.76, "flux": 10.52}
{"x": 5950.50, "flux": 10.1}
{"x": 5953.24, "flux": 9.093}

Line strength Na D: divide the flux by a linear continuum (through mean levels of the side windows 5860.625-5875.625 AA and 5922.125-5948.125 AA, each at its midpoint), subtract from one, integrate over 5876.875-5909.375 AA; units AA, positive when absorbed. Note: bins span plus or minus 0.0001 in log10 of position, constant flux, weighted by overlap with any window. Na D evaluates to 5.0 AA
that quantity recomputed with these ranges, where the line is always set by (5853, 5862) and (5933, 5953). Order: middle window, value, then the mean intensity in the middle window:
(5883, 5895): 2.7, 7.98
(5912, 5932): 0.8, 9.7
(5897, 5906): 1.3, 8.7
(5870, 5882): 0.3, 10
